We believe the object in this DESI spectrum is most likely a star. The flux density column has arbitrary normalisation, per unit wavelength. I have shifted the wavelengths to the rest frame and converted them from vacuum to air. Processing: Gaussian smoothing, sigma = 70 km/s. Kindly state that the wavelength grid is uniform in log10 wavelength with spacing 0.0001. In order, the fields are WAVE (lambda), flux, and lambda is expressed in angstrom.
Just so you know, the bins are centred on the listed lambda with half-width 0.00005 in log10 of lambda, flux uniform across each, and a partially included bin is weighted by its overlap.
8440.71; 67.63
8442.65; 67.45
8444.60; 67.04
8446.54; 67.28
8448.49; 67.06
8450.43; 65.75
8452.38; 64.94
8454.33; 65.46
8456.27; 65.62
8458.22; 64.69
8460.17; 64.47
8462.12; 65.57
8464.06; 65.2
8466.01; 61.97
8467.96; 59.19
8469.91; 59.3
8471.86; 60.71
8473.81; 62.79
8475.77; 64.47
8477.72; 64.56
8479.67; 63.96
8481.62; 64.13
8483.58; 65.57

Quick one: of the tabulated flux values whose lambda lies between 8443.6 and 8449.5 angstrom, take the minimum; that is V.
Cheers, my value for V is 67.04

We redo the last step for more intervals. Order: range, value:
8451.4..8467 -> 61.97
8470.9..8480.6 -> 60.71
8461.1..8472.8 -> 59.19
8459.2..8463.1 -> 64.47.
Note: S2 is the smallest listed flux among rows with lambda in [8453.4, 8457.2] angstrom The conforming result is 65.46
